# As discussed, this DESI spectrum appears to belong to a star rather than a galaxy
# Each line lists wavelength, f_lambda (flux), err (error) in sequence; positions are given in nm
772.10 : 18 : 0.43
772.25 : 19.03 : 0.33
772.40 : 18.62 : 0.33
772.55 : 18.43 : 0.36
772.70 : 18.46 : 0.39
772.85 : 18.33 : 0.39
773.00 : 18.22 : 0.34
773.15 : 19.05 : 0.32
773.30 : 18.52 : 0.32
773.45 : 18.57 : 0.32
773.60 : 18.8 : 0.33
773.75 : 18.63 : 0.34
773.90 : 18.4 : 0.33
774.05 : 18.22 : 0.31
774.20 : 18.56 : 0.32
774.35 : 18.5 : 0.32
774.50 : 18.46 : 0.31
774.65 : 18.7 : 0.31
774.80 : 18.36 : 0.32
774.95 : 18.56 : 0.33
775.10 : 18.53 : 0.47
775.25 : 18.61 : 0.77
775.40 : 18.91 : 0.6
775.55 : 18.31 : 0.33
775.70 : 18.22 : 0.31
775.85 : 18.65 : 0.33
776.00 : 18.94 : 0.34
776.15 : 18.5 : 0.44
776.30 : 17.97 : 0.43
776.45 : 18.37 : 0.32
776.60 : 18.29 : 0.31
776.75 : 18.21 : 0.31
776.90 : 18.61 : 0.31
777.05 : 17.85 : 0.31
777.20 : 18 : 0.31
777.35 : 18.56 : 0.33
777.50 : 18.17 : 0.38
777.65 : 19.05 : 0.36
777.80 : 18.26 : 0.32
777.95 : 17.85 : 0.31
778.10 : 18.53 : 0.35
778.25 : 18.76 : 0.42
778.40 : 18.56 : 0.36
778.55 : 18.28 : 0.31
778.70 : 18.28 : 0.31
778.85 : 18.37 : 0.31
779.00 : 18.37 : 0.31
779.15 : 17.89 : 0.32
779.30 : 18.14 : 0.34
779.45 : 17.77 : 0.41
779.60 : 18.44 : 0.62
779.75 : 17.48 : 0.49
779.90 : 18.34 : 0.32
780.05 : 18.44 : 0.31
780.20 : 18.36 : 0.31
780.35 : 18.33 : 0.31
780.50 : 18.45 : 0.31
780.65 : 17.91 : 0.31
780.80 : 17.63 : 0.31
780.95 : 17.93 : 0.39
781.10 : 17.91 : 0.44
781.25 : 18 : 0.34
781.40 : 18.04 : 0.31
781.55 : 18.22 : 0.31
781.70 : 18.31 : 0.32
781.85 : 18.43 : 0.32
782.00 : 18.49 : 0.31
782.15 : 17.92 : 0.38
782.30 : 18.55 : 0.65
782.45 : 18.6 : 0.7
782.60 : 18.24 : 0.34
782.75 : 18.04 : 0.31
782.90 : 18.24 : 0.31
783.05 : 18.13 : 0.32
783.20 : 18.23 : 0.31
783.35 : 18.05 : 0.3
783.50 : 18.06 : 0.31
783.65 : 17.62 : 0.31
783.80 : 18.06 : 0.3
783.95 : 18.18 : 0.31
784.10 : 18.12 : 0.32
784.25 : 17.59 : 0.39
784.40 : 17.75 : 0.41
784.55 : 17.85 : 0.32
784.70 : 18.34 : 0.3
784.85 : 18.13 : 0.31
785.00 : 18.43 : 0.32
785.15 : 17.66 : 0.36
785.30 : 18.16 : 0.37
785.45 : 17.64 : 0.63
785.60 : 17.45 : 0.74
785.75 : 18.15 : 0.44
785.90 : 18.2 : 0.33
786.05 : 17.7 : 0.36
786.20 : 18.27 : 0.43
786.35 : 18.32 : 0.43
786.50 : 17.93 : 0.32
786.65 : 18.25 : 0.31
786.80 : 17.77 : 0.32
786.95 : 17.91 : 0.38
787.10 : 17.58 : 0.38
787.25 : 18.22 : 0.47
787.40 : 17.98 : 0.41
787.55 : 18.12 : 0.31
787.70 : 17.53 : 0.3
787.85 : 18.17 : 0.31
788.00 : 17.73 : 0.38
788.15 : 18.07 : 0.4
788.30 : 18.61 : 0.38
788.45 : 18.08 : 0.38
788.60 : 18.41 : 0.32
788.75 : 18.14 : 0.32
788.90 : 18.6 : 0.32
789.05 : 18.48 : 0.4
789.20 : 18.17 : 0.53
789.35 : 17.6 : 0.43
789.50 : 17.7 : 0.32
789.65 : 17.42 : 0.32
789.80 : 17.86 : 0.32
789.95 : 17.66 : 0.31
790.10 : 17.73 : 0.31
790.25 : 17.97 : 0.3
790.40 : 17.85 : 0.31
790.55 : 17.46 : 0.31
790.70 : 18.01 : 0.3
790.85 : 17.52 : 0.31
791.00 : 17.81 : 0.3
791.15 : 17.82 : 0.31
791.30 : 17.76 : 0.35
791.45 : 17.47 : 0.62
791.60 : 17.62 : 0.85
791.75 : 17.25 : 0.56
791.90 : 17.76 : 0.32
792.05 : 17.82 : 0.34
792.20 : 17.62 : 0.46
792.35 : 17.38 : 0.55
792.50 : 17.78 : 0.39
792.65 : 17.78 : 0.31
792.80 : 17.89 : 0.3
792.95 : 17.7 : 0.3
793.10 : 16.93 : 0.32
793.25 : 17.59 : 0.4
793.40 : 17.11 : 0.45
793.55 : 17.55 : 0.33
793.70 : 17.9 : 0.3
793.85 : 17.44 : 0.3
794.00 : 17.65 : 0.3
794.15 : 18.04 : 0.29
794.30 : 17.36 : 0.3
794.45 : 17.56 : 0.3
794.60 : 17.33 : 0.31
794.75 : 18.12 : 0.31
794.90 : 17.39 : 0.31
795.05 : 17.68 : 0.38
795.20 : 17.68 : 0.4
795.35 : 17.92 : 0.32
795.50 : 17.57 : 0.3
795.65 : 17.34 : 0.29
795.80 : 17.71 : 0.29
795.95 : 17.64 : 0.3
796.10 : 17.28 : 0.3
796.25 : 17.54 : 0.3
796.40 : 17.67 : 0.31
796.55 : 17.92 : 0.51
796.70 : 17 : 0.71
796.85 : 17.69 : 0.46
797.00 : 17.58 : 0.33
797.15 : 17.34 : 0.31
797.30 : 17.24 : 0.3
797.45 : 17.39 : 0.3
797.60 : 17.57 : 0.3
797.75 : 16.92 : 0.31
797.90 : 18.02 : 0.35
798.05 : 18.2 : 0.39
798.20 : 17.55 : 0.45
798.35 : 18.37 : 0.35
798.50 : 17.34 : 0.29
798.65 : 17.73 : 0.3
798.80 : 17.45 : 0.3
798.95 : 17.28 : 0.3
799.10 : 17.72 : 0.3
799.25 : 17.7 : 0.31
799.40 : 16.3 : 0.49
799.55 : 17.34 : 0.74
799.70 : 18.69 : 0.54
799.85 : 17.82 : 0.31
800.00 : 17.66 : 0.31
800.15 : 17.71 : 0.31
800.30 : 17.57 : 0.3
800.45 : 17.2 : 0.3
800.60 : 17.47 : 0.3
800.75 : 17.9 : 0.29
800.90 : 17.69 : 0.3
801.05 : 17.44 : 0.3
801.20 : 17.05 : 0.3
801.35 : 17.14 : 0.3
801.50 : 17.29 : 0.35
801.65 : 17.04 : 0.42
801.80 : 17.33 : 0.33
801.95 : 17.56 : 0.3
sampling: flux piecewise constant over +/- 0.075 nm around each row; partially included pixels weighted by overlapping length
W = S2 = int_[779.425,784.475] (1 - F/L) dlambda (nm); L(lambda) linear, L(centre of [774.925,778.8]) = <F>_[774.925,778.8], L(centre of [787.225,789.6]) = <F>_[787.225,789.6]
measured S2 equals 0.043 nm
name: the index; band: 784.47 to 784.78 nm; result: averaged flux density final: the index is 18.1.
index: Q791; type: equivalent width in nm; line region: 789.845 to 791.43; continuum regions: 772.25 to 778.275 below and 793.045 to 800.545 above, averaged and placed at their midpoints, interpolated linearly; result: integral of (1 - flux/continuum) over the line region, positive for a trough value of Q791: 0.01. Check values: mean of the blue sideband 18.5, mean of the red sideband 17.6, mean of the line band 17.8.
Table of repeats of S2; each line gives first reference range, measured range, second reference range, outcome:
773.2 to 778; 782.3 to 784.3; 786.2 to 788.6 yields 0.007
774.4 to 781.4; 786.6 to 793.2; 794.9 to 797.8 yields -0.018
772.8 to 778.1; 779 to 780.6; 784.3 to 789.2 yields 0.011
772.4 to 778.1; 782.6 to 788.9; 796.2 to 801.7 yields 0.004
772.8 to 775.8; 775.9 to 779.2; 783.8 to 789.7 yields 0.007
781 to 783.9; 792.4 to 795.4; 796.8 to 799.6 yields 0.013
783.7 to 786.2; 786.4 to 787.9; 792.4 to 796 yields -0.005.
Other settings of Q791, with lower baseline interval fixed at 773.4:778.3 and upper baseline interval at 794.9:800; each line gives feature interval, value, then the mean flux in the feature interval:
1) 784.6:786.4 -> 0.00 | 18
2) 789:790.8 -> 0.01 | 17.8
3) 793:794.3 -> 0.02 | 17.5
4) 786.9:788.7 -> -0.01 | 18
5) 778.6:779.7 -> 0.01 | 18.2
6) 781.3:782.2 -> 0.00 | 18.2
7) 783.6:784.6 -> 0.01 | 17.9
